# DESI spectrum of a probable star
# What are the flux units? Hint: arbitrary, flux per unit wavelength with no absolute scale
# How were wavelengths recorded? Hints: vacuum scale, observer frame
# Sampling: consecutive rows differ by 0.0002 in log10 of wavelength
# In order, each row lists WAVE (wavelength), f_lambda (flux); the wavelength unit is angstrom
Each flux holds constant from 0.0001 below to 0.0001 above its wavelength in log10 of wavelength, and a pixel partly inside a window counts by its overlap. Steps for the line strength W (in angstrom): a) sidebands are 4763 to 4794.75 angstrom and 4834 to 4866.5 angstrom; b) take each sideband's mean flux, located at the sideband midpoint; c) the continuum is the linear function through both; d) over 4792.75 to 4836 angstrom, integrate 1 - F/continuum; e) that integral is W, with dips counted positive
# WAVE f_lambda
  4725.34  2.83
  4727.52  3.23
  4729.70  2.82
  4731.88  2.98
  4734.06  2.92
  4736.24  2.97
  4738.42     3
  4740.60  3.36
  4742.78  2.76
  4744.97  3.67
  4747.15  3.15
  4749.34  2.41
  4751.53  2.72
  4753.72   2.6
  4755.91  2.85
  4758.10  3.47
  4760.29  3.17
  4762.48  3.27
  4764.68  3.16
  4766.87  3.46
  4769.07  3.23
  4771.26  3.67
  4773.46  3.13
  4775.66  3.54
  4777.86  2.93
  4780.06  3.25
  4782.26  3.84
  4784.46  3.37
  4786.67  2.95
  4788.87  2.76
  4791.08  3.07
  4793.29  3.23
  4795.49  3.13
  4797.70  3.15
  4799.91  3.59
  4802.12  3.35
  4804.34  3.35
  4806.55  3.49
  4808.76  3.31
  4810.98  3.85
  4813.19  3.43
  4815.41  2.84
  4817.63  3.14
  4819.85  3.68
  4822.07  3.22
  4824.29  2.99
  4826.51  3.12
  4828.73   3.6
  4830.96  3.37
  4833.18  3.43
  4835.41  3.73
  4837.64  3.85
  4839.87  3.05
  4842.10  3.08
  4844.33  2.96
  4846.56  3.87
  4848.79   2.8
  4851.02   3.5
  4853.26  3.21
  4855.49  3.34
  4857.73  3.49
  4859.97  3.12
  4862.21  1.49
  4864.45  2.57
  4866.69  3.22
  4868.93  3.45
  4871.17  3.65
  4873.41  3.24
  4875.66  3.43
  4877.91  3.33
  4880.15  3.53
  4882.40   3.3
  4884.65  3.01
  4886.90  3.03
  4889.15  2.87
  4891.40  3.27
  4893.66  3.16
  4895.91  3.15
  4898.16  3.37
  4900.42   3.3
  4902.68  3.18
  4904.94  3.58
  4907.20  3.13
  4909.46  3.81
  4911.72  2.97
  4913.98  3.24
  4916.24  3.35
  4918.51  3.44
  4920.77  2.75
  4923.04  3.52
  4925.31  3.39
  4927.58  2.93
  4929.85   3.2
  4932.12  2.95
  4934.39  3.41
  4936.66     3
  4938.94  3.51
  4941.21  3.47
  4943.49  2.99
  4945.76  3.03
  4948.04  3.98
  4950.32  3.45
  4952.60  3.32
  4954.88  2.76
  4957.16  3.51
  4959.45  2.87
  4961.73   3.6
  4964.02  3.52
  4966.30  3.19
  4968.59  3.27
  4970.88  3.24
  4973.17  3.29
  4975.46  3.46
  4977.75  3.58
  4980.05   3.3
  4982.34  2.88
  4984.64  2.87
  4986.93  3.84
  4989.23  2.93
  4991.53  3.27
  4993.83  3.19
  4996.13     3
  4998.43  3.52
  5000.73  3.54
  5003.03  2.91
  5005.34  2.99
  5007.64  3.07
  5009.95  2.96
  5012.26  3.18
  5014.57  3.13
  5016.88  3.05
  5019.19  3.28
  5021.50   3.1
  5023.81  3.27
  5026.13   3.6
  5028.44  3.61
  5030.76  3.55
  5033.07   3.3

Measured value -1.9 angstrom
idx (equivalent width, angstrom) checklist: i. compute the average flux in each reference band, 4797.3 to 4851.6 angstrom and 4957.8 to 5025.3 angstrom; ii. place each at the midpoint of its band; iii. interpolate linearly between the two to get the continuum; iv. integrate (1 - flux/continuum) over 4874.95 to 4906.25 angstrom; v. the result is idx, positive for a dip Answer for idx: 0.5 angstrom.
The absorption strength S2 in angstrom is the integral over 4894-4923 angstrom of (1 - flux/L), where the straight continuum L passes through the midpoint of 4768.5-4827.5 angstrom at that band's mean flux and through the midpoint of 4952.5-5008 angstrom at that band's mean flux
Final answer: -0.21 angstrom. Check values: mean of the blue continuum 3.28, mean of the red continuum 3.24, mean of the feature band 3.28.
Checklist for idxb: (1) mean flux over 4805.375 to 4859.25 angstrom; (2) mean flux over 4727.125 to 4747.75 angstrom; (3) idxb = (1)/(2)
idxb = 1.1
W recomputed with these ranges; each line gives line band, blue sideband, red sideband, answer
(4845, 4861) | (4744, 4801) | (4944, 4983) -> -0.4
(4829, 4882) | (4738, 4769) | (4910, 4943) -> -1.4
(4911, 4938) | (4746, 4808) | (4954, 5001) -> 0.5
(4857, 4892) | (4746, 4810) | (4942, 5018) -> 1.0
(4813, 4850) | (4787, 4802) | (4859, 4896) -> -2.0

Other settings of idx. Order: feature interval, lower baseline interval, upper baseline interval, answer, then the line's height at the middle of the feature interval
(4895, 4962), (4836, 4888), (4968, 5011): -1.2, 3.21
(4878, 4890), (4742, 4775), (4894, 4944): 0.2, 3.23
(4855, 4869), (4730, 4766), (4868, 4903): 1.4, 3.23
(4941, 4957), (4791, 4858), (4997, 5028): -0.2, 3.25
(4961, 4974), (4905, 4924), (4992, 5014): -0.5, 3.21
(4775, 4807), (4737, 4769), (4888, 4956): -1.4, 3.12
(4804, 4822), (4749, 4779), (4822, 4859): -0.7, 3.26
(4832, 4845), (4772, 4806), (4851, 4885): -0.7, 3.2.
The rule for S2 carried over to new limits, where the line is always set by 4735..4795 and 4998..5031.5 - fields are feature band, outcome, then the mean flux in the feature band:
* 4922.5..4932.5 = 0.0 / 3.2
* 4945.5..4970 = -0.8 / 3.33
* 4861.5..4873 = 0.9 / 2.95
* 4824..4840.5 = -1.3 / 3.42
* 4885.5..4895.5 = 0.3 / 3.09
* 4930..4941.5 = -0.1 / 3.25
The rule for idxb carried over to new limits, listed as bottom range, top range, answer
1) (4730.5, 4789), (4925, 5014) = 1.03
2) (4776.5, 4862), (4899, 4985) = 1.00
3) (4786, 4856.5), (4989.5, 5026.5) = 0.96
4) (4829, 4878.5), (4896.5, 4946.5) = 1.00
